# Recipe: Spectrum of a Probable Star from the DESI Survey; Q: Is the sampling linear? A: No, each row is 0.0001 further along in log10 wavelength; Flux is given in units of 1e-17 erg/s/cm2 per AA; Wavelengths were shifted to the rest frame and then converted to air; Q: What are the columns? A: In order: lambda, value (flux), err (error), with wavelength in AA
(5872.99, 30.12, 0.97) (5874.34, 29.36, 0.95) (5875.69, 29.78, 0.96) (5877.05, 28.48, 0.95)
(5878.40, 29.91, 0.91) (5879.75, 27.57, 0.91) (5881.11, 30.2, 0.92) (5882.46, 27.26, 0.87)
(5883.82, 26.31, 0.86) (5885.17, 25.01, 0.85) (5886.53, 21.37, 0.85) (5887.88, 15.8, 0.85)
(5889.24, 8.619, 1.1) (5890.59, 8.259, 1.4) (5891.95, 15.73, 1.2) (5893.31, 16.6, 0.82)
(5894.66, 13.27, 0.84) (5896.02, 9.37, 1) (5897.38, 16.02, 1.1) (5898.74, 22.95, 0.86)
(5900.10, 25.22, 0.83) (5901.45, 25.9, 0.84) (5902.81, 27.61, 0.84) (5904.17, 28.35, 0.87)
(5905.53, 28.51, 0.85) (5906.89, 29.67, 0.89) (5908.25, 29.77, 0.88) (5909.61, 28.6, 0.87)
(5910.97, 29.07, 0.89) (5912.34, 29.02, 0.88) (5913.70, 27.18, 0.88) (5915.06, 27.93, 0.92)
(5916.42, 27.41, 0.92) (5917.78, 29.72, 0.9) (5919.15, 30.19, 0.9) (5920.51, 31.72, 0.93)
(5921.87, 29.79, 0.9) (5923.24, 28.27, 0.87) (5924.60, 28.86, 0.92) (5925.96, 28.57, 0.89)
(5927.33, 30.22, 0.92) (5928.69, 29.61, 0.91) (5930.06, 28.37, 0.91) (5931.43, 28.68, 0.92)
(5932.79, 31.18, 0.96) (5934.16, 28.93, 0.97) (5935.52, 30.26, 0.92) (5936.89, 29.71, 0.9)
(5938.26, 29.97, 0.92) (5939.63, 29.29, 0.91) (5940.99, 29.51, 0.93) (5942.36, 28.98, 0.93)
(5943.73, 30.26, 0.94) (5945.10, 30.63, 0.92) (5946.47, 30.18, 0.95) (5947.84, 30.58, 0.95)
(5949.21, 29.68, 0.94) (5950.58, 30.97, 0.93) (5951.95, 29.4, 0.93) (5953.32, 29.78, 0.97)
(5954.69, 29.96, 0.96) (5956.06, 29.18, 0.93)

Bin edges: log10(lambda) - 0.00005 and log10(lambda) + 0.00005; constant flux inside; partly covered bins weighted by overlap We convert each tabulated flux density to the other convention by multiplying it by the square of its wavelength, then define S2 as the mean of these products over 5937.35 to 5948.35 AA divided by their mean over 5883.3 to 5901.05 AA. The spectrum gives 1.75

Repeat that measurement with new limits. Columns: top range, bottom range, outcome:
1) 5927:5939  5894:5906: 1.37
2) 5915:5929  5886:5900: 1.96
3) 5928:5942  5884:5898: 1.95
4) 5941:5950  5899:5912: 1.09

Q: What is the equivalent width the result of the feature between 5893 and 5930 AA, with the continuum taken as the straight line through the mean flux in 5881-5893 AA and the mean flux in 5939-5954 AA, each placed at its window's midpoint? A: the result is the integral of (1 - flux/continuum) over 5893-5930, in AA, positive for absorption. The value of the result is -4.1 AA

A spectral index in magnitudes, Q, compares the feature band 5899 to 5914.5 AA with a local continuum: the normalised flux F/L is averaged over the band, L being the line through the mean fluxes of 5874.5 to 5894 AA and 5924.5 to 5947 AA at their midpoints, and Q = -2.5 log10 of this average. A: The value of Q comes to -0.10 mag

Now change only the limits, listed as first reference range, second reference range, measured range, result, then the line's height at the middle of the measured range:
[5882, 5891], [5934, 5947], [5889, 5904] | 0.19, 21.1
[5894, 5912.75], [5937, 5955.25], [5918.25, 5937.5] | -0.08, 27.6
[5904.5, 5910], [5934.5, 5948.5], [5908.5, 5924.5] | 0.01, 29.3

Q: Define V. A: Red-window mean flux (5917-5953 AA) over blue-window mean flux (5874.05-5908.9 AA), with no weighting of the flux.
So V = 1.3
